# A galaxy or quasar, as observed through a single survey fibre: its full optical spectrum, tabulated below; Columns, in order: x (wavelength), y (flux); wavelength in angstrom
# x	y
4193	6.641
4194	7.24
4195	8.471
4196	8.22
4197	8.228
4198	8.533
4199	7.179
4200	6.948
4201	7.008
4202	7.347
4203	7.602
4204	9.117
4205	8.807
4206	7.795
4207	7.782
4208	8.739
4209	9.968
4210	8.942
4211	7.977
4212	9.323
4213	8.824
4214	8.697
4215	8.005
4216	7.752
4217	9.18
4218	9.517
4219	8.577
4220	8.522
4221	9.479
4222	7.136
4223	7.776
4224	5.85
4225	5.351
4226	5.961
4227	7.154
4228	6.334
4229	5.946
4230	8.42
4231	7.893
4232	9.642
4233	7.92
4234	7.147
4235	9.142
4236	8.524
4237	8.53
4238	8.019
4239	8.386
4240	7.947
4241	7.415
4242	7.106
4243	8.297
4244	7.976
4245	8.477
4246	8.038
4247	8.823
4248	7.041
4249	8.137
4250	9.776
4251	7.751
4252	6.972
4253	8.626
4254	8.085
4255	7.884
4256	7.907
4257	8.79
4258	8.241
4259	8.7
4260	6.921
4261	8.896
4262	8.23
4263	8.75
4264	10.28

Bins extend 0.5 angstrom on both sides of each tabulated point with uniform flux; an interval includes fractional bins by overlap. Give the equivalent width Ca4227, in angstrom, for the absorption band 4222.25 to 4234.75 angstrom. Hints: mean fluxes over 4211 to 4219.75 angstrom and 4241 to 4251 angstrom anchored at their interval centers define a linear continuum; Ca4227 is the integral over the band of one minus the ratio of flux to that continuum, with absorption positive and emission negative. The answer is 1.9 angstrom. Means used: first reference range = 8.69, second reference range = 8.13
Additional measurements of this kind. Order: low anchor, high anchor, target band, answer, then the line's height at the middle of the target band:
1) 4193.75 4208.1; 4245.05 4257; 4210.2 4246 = 0.4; 8.04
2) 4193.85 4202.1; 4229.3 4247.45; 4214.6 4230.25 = 0.9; 8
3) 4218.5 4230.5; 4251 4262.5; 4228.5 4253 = -1.3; 7.66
